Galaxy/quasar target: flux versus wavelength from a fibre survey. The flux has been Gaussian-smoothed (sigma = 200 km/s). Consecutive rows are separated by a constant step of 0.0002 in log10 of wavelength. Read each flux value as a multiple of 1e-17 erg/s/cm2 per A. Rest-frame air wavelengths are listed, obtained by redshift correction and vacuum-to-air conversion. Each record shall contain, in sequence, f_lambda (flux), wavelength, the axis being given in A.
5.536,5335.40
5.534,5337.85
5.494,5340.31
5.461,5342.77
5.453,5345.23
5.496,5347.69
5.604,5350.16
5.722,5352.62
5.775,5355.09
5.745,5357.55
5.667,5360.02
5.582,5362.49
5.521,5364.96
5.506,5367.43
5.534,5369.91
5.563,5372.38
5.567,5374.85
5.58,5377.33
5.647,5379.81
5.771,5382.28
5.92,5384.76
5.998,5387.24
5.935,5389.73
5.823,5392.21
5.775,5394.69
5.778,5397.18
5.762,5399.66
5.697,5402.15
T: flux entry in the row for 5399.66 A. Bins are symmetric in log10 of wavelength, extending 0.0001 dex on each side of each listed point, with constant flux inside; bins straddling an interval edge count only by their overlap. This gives 5.762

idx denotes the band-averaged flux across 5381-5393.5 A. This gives 5.89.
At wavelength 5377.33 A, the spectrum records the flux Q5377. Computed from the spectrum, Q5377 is 5.58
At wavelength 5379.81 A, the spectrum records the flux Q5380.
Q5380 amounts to 5.647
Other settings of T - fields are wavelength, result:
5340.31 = 5.494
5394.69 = 5.775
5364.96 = 5.521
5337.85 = 5.534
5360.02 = 5.667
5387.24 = 5.998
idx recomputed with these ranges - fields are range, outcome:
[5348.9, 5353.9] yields 5.66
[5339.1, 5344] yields 5.48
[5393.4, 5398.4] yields 5.78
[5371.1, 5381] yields 5.59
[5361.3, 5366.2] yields 5.55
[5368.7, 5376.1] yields 5.56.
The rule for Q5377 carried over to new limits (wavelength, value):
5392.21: 5.823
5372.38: 5.563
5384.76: 5.92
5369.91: 5.534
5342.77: 5.461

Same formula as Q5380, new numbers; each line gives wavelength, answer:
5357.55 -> 5.745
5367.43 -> 5.506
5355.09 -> 5.775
